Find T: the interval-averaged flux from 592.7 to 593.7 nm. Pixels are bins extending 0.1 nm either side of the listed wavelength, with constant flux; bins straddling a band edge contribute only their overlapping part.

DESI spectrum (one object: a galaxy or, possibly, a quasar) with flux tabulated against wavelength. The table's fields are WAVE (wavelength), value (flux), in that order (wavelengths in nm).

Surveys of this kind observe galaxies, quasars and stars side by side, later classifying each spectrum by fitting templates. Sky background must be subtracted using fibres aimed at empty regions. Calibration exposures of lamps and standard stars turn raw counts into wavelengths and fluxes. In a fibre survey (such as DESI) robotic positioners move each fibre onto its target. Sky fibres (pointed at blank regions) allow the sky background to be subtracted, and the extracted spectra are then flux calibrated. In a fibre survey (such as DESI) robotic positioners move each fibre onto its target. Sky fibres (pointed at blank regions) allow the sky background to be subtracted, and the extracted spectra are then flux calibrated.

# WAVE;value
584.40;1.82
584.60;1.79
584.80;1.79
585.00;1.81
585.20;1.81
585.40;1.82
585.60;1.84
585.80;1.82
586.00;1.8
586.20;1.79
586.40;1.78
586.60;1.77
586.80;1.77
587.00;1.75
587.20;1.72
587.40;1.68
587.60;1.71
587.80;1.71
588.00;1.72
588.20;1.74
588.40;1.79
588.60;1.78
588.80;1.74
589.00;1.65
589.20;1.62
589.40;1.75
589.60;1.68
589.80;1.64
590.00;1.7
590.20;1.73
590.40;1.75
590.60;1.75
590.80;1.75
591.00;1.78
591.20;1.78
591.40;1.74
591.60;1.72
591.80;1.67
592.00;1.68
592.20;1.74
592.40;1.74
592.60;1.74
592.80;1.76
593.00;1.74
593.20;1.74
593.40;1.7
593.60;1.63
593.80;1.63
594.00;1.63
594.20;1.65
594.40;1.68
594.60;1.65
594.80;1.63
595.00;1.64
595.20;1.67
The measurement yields 1.71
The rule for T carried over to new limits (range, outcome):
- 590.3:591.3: 1.76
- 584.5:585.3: 1.8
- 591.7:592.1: 1.67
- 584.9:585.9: 1.82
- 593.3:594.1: 1.65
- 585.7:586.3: 1.8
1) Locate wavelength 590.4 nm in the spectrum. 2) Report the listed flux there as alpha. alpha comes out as 1.75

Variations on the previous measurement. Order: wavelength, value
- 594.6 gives 1.65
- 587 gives 1.75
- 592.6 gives 1.74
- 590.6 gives 1.75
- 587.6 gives 1.71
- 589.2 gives 1.62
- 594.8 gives 1.63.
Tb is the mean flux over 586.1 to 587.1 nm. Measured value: 1.77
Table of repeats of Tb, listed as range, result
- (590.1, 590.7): 1.74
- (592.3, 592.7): 1.74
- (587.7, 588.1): 1.71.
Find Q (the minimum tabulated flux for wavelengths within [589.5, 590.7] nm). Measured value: 1.64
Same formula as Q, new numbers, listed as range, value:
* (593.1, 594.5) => 1.63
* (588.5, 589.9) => 1.62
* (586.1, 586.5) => 1.78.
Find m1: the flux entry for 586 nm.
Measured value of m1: 1.8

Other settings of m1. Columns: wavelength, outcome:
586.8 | 1.77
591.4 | 1.74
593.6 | 1.63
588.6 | 1.78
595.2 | 1.67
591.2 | 1.78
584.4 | 1.82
